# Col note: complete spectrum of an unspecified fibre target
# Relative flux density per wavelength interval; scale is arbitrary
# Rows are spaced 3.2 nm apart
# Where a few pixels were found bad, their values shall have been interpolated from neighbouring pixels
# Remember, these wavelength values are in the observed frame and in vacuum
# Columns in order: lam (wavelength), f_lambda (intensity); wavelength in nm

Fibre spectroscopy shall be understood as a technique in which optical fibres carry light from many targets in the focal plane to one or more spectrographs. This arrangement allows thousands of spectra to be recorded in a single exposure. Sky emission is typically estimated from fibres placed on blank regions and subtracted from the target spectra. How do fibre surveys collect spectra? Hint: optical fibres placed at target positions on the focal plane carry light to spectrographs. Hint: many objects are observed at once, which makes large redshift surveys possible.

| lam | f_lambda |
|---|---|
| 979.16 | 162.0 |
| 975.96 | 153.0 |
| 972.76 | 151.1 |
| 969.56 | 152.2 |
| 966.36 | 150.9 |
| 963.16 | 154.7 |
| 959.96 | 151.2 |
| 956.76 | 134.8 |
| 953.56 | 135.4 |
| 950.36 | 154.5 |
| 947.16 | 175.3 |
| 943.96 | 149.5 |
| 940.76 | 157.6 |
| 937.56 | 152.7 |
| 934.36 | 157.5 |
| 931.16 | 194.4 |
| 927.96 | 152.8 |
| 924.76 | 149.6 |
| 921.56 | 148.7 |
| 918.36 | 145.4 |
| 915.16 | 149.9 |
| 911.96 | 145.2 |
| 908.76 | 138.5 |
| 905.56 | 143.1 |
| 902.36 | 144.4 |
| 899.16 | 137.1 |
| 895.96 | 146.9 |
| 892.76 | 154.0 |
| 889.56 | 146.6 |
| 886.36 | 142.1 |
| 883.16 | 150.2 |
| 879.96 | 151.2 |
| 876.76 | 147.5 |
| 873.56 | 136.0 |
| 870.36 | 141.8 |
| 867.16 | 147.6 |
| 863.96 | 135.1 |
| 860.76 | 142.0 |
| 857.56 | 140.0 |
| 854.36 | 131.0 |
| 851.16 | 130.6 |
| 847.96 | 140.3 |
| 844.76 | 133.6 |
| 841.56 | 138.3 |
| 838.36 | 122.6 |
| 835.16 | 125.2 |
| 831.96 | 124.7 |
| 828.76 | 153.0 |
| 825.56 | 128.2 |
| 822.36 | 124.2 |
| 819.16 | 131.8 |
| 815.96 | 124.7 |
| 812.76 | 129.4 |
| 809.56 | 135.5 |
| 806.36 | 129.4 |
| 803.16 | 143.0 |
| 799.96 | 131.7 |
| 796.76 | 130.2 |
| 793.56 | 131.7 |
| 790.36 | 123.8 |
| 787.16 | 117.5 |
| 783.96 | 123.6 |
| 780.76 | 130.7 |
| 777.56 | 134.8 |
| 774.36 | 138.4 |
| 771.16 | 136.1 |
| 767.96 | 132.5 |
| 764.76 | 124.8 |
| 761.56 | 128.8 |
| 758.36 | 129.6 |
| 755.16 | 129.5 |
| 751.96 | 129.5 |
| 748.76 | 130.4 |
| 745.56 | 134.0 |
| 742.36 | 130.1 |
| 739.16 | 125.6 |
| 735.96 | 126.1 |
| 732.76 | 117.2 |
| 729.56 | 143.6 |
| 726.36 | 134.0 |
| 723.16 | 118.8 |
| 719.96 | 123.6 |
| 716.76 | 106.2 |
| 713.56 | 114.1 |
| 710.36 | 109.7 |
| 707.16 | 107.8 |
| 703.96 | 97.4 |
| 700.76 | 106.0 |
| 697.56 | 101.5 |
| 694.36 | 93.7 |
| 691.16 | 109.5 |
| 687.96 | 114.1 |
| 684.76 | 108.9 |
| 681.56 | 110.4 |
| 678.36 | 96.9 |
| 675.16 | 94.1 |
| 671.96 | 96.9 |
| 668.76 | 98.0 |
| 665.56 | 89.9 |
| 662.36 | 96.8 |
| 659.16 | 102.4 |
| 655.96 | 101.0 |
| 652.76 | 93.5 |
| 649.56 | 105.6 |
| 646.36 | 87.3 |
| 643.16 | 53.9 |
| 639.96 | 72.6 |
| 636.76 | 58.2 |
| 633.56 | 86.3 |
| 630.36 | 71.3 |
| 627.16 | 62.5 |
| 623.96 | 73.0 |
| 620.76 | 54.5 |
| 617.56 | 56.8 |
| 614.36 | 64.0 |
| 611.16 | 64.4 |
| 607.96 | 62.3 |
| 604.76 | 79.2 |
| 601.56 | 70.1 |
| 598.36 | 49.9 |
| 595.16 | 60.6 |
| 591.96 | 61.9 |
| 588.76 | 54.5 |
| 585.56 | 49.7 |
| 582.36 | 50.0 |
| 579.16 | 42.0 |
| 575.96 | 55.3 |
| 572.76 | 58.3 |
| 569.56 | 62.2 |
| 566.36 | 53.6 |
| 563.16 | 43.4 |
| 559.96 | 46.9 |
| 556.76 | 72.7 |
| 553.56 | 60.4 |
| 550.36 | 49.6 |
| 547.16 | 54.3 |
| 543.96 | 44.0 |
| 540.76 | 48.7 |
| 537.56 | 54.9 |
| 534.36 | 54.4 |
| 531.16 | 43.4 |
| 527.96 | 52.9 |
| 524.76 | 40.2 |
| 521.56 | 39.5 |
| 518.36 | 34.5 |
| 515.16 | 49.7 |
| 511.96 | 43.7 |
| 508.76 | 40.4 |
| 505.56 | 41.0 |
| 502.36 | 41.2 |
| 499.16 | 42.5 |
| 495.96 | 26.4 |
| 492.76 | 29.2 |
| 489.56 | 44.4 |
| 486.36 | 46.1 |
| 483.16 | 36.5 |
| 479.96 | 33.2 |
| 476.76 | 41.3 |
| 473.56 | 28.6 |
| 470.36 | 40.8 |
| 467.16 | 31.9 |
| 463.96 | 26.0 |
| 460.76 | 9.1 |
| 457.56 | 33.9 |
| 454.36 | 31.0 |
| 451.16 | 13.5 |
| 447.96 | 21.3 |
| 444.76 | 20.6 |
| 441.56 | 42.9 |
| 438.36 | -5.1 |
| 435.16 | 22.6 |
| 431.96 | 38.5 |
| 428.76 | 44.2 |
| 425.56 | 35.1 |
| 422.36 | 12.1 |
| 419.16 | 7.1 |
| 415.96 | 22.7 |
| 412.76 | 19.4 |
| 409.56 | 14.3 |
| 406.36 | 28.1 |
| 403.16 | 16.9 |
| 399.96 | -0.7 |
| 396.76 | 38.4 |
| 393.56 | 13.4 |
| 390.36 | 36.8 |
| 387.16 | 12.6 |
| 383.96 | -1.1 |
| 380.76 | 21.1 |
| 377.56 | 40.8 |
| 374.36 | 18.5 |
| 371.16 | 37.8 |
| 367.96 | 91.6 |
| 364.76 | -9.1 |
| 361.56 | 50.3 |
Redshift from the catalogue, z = 0.62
